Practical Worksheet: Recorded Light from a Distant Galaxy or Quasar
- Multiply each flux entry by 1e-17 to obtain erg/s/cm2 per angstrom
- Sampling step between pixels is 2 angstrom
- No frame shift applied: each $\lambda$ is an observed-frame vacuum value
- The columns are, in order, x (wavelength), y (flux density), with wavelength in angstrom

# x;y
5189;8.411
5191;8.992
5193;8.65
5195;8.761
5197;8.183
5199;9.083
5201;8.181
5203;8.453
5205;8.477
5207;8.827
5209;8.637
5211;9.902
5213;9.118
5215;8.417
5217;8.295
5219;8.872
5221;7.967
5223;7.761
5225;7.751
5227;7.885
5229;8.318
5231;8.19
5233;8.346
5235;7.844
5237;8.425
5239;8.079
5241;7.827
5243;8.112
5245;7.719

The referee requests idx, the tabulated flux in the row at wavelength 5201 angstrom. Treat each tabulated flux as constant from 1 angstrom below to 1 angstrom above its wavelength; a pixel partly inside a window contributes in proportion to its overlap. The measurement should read 8.181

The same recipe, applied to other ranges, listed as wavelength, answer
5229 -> 8.318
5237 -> 8.425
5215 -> 8.417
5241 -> 7.827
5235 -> 7.844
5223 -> 7.761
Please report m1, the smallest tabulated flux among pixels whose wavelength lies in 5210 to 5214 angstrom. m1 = 9.118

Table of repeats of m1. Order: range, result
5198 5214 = 8.181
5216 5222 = 7.967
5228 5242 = 7.827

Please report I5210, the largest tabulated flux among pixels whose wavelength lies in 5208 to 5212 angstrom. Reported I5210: 9.902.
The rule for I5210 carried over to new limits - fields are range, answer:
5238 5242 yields 8.079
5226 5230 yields 8.318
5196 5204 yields 9.083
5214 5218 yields 8.417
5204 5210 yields 8.827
